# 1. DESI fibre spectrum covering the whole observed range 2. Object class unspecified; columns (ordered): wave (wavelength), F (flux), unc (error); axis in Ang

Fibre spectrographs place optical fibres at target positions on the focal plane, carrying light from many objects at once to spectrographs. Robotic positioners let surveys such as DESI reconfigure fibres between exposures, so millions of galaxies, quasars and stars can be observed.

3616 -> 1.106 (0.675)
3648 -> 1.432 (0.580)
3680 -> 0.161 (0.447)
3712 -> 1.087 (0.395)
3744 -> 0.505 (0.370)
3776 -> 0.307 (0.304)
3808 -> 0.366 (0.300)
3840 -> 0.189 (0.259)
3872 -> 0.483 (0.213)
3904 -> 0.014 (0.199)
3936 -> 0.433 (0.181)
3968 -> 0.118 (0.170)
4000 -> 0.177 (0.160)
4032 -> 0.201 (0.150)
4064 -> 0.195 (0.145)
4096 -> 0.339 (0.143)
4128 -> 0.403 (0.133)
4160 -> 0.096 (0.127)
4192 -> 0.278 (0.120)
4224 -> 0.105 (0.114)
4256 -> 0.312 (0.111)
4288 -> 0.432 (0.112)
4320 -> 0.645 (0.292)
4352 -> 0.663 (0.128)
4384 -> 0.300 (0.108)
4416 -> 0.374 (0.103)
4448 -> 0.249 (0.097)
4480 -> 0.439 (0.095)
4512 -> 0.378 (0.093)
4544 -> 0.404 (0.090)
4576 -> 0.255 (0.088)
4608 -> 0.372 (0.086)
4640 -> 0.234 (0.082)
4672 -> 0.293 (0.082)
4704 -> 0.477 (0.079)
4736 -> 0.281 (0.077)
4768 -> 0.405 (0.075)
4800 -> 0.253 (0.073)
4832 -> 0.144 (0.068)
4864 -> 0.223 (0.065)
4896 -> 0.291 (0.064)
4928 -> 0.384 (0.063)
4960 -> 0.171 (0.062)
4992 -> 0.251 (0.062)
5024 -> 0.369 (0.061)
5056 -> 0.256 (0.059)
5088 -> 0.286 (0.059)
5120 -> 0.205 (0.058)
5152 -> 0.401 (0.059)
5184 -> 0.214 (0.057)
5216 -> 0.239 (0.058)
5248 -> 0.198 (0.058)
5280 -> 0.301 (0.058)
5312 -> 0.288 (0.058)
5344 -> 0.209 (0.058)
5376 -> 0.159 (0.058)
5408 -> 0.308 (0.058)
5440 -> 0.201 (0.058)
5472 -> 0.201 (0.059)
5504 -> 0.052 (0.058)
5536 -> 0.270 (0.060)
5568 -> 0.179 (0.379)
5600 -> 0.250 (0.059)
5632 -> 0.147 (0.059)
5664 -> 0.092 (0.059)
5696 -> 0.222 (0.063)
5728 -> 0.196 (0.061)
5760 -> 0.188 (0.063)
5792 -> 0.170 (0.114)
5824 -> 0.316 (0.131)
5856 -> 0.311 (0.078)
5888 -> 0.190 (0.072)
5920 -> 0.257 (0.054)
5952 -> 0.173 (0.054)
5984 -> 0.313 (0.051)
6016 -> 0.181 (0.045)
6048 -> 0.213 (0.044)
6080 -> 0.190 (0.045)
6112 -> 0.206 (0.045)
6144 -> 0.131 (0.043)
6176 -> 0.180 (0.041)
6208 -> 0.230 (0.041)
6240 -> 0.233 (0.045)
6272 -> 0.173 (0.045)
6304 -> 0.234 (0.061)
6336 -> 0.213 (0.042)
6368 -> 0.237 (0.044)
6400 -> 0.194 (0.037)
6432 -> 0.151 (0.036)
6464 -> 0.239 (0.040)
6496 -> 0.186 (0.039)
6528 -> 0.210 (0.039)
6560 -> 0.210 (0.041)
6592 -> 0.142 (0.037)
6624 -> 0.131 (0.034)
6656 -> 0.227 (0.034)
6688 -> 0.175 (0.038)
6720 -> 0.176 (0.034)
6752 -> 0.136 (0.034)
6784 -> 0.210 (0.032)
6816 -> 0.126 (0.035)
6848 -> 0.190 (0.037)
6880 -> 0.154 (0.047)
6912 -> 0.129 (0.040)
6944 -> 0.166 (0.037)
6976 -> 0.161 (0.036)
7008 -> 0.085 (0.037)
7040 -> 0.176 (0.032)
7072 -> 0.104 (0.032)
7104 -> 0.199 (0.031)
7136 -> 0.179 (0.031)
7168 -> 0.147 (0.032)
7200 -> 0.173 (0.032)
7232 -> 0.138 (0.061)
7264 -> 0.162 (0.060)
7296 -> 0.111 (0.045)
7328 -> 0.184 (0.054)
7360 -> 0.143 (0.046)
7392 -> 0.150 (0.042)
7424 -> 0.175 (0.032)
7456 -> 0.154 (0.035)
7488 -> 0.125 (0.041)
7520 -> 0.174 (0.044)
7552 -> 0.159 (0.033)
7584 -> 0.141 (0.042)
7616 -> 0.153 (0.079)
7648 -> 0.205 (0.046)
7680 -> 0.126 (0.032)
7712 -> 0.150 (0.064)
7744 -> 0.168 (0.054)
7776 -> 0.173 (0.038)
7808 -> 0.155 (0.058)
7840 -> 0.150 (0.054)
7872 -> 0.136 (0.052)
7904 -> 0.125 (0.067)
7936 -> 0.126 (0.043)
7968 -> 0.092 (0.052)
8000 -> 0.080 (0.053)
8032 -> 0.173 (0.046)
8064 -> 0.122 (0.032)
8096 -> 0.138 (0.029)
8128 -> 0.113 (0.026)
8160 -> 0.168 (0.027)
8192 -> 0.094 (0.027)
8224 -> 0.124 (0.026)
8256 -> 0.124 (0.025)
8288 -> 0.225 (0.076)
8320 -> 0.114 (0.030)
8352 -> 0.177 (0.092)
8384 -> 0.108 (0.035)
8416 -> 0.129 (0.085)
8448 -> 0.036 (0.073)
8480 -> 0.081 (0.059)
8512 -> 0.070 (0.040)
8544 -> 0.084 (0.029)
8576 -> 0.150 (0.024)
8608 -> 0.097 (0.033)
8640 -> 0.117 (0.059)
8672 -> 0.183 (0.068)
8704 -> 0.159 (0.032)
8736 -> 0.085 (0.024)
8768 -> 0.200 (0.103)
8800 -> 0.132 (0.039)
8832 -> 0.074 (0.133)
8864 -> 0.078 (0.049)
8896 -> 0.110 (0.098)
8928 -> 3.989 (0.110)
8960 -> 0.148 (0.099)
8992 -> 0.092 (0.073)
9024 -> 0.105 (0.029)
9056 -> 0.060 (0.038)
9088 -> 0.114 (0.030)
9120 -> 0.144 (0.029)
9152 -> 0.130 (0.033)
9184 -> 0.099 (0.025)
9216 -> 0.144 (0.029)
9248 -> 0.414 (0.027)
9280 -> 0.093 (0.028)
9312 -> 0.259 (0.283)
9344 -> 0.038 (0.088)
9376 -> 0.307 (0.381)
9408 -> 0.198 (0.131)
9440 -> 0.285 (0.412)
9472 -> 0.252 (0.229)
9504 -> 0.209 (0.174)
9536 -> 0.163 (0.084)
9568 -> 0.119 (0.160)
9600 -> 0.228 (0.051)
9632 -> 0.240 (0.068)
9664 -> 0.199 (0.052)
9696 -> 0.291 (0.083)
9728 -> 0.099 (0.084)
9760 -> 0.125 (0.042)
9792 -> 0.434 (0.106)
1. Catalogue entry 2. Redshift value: 1.48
